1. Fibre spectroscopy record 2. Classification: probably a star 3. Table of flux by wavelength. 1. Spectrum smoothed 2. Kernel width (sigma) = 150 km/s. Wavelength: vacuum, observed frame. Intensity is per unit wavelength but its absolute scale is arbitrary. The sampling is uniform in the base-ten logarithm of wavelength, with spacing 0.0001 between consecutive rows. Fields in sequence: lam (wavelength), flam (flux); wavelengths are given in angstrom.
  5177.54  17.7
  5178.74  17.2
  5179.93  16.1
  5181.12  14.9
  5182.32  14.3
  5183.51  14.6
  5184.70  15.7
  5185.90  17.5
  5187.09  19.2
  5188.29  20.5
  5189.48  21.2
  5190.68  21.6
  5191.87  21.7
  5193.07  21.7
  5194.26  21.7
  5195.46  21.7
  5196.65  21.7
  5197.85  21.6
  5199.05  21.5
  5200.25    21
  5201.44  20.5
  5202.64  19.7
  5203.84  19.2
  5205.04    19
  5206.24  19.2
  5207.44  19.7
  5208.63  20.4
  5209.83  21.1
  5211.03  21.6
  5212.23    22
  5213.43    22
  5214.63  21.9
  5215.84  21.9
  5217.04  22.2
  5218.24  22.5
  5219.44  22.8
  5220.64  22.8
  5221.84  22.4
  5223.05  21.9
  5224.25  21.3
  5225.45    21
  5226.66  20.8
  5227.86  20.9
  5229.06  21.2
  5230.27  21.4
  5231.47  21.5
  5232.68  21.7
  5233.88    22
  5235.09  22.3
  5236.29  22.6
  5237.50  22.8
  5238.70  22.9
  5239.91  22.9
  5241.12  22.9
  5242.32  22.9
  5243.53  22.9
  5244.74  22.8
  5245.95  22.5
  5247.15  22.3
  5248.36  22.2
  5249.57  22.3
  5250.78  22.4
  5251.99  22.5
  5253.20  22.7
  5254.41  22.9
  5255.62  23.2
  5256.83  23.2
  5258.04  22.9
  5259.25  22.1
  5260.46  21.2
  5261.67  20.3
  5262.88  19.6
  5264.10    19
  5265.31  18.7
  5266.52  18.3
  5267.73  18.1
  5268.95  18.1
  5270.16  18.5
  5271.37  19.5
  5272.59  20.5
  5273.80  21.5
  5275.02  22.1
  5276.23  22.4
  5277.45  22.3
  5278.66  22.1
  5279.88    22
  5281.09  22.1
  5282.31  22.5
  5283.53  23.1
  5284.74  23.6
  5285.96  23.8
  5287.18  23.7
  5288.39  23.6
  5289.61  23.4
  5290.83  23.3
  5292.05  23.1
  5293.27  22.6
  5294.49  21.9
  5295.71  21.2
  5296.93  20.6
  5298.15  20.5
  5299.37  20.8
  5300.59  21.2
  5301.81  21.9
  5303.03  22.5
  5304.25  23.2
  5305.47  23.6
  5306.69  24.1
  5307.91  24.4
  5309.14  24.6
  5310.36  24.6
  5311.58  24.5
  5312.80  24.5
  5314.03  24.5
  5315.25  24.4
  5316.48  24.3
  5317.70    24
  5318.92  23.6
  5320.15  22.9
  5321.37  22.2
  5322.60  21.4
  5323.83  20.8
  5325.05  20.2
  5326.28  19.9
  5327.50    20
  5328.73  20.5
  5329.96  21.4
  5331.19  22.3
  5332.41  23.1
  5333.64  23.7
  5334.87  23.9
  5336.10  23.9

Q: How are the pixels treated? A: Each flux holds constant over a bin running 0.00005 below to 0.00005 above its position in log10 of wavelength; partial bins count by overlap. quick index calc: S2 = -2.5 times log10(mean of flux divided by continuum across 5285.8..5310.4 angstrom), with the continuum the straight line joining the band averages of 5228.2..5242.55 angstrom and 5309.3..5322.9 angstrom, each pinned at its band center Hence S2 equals 0.03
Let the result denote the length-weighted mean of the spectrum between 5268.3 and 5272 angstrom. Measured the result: 18.7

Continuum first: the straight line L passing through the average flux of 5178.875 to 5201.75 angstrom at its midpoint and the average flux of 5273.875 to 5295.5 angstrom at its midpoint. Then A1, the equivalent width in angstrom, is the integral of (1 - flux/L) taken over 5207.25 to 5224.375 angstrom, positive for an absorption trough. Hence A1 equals -1.3 angstrom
